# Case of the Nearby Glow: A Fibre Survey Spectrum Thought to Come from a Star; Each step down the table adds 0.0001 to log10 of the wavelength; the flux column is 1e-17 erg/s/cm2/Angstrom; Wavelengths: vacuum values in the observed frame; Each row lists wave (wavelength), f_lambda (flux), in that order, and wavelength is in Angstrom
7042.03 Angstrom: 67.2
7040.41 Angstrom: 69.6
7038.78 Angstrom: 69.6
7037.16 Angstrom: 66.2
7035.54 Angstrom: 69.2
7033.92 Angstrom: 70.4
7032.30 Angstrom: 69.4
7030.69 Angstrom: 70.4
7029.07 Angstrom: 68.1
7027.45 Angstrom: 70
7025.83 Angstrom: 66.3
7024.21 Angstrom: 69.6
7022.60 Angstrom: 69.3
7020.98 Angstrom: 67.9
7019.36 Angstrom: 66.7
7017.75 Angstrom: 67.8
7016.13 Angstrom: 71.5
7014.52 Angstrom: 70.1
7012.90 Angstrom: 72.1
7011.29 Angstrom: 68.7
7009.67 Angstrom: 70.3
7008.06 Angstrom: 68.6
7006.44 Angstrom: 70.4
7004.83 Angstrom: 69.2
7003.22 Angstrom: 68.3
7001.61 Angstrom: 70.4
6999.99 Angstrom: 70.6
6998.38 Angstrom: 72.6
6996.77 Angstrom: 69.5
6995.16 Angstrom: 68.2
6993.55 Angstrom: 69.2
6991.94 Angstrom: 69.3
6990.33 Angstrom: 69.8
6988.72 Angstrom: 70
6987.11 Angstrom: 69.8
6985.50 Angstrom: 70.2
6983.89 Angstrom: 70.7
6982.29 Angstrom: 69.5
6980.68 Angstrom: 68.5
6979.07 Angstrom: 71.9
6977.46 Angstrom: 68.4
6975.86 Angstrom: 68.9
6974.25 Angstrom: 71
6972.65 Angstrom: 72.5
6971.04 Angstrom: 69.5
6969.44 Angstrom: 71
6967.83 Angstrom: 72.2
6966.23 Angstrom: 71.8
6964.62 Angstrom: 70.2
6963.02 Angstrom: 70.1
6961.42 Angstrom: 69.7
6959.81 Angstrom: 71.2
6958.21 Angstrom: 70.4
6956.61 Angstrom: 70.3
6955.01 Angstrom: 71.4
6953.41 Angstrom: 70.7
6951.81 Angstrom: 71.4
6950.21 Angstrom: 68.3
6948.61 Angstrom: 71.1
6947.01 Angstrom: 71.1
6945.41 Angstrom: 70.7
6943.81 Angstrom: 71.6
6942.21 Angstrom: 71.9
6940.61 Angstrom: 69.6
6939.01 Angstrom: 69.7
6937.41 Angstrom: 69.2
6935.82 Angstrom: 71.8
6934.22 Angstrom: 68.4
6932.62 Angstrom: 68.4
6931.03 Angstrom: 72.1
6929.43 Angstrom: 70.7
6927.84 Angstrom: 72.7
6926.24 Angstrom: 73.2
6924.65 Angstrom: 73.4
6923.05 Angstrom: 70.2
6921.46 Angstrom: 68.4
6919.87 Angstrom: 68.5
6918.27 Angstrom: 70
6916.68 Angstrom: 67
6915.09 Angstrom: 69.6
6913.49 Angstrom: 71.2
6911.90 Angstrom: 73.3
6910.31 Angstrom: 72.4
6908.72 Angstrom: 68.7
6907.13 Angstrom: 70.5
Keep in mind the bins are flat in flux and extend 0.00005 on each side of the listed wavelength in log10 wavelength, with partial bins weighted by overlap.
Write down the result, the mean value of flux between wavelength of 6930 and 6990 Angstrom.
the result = 70.4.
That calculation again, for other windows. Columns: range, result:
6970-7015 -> 69.9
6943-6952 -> 70.6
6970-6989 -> 70.1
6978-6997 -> 69.7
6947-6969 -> 70.7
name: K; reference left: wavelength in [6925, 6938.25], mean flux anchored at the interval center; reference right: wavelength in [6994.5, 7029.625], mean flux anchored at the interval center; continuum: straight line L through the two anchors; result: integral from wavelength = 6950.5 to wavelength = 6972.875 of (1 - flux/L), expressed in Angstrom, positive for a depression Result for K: -0.1 Angstrom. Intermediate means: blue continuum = 70.9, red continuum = 69.4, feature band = 70.8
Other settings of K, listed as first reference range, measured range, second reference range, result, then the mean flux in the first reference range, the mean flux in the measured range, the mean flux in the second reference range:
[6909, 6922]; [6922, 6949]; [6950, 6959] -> -0.22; 70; 70.9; 70.6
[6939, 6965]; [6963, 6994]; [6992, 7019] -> -0.02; 70.6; 70.2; 69.8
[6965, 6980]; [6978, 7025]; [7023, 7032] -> 0.10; 70.7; 69.7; 69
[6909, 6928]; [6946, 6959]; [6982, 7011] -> -0.05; 70.7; 70.6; 69.8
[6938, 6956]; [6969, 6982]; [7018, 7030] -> -0.07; 70.6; 70.2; 68.3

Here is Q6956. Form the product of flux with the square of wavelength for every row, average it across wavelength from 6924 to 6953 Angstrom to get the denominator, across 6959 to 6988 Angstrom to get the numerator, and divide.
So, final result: 1.00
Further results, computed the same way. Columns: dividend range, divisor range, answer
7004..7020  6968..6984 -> 1.00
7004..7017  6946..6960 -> 1.01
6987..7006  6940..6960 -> 1.00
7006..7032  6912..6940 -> 1.01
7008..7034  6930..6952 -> 1.01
